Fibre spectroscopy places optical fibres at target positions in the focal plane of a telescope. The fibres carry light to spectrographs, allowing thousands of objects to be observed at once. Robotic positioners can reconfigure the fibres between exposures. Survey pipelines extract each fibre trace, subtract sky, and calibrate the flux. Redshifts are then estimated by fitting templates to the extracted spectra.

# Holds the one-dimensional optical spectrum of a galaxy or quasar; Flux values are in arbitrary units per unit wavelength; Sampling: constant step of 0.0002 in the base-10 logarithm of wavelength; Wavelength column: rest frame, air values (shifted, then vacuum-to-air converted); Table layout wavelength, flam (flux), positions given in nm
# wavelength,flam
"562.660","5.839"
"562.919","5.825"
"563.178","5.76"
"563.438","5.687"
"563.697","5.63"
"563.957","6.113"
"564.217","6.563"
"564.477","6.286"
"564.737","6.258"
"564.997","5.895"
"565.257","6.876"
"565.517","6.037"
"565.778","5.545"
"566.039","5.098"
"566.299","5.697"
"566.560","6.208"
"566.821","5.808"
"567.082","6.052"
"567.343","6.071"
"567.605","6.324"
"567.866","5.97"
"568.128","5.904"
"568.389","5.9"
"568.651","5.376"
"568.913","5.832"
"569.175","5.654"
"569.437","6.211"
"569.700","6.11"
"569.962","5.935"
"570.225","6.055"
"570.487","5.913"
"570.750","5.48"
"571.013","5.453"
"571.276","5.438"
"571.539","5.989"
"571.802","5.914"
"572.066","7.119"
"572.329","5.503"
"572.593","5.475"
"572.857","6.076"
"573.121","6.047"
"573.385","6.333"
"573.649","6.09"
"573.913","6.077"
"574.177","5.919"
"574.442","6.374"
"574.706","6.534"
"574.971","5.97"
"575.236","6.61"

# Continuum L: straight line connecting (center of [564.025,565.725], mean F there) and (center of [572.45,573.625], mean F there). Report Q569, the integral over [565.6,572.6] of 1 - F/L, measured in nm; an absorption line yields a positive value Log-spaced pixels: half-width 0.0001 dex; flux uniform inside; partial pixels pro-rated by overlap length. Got 0.300 nm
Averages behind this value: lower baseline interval 6.28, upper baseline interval 5.99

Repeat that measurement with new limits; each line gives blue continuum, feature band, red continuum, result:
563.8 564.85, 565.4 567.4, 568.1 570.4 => 0.10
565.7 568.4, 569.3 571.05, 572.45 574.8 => 0.02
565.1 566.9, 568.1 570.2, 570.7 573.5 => 0.01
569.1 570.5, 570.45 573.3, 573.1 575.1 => 0.10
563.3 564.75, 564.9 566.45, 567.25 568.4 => 0.05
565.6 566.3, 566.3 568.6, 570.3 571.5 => -0.21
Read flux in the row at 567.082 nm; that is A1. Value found 6.052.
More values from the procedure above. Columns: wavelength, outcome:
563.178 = 5.76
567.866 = 5.97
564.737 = 6.258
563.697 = 5.63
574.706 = 6.534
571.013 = 5.453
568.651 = 5.376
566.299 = 5.697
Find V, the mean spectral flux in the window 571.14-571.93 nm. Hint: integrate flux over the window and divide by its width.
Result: 5.78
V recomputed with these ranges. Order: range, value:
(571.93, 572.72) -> 6.03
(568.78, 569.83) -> 5.95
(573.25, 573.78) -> 6.21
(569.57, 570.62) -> 6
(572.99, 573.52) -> 6.19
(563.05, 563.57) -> 5.72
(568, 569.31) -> 5.74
